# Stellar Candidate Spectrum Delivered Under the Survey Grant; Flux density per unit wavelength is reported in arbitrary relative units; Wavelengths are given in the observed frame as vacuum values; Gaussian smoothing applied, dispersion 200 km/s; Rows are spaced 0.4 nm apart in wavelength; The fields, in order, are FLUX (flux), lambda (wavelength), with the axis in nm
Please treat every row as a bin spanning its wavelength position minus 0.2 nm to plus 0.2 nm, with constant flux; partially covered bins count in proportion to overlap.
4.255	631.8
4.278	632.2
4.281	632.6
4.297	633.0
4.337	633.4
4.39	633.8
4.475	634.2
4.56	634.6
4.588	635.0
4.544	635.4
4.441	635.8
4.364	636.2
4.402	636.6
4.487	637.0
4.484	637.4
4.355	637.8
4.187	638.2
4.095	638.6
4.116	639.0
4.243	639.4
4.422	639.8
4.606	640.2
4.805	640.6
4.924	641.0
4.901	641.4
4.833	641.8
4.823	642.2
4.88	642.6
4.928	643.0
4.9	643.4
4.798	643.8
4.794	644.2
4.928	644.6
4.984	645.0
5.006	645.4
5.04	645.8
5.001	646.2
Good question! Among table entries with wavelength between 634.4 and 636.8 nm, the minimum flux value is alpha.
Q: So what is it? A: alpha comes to 4.364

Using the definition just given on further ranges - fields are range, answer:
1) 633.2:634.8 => 4.337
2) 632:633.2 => 4.278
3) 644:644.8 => 4.794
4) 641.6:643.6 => 4.823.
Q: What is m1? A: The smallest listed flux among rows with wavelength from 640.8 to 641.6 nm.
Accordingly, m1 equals 4.901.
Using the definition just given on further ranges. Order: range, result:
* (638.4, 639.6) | 4.095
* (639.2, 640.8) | 4.243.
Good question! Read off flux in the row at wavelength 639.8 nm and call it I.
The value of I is 4.422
